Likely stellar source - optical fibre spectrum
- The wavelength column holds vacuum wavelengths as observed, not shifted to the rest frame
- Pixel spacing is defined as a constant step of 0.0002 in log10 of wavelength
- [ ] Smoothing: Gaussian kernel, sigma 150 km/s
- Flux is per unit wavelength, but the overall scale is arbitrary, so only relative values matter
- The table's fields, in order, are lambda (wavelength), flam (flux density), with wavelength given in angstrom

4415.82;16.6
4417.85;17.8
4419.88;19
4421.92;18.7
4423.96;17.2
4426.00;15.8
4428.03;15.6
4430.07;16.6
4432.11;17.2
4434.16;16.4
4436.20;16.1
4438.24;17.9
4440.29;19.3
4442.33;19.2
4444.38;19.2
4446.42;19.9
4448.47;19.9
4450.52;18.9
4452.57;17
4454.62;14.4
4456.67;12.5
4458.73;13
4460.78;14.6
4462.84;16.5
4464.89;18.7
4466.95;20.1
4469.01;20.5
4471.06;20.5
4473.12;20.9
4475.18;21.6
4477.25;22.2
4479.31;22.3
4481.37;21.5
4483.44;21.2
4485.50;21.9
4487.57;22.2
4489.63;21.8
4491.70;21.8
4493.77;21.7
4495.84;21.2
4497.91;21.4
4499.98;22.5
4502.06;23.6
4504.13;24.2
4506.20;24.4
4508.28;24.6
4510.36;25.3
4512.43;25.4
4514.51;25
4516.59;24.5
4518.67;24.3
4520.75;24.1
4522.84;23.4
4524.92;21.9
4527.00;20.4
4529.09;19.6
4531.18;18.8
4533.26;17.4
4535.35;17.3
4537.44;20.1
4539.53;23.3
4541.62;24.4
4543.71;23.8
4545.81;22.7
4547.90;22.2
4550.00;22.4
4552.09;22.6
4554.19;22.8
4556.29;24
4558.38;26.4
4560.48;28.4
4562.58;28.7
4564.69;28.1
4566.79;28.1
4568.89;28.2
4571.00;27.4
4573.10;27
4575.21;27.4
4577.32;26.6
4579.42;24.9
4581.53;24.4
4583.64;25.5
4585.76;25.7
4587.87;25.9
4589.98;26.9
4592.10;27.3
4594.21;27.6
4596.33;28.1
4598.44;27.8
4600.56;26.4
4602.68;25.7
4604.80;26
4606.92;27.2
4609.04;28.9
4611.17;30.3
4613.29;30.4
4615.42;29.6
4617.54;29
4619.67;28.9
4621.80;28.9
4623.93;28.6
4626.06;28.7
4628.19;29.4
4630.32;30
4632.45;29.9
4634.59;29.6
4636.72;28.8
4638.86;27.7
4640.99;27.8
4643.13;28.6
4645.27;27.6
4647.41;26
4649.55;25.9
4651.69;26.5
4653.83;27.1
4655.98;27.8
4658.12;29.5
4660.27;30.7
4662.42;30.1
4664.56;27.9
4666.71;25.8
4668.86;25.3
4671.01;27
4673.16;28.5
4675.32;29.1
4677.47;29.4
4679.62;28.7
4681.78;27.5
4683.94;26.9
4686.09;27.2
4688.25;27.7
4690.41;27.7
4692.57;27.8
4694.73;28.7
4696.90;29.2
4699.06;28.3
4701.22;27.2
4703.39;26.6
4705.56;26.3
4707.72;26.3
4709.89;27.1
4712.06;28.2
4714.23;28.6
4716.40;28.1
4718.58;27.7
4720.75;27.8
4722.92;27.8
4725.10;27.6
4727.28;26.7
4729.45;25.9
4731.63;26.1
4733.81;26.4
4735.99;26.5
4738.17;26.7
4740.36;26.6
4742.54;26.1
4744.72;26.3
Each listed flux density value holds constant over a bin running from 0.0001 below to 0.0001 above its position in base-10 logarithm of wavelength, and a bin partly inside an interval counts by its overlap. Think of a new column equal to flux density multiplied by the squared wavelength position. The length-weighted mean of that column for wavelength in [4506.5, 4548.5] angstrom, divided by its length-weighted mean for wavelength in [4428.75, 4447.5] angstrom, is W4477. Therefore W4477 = 1.3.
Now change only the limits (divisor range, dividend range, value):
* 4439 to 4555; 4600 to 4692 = 1.43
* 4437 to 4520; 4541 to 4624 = 1.35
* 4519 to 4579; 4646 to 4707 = 1.23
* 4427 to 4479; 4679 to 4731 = 1.71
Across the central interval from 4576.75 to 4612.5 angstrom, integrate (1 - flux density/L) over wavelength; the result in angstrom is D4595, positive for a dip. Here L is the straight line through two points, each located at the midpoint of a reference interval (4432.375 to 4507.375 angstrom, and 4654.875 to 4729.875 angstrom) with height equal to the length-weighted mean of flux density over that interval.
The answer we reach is -3.7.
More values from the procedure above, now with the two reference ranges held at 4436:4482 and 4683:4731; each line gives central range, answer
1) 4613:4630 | -3.3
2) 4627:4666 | -4.7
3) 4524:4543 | 0.8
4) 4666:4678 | -0.6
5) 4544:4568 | -3.3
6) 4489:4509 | -2.7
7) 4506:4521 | -3.1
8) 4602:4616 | -2.5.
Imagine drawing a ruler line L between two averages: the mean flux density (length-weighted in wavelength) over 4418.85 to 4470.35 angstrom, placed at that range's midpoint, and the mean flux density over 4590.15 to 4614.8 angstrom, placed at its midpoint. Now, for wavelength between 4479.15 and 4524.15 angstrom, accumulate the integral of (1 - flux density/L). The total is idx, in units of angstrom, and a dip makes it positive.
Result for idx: -4.2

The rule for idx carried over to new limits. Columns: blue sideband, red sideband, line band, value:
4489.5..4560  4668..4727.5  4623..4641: -2.3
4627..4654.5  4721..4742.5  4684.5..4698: -0.3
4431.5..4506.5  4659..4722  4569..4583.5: -1.7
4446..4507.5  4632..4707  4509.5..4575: -3.1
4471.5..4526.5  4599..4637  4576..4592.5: 0.7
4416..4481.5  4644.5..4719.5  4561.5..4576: -3.0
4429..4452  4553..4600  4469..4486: -0.8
